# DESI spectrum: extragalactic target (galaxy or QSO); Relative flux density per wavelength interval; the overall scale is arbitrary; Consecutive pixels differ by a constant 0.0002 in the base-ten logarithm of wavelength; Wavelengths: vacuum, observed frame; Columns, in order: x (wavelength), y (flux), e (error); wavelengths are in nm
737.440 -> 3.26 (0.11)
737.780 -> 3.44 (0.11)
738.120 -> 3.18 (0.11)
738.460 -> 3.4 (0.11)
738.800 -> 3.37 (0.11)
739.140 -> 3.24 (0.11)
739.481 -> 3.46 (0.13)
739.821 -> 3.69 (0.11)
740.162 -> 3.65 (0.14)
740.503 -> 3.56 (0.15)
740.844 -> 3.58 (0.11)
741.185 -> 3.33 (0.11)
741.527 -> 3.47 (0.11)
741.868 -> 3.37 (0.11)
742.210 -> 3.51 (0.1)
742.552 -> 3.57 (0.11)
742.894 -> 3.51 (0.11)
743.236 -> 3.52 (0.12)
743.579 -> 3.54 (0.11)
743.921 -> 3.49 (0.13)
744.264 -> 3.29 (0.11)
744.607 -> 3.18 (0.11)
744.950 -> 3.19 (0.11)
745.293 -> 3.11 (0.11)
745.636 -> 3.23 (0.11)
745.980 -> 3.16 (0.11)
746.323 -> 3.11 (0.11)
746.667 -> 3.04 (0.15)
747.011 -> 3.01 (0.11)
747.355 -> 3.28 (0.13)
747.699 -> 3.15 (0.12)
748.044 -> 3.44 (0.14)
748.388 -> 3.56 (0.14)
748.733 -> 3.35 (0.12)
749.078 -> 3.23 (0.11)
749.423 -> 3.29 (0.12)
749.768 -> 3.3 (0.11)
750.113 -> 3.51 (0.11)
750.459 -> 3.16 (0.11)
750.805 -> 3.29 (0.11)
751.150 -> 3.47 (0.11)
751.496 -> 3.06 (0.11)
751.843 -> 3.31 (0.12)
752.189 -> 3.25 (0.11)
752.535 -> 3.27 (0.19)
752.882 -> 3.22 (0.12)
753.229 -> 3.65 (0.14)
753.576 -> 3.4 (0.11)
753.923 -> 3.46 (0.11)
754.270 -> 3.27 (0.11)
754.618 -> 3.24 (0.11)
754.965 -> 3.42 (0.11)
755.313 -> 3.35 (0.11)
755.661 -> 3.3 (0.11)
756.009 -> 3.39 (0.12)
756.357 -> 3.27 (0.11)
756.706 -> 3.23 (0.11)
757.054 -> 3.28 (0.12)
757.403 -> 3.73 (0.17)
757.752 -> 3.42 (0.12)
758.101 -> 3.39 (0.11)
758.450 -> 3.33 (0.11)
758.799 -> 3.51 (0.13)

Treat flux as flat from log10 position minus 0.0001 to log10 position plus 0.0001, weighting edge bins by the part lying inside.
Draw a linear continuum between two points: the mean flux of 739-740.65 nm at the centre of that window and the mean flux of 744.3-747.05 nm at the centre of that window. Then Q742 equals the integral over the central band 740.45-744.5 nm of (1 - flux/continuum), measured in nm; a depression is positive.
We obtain -0.146 nm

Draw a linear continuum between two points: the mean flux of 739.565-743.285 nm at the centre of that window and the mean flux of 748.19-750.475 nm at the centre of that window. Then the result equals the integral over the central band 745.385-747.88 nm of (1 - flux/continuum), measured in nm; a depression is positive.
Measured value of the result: 0.20 nm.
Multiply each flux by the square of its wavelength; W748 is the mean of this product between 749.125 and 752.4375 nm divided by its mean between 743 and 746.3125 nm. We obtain 1.02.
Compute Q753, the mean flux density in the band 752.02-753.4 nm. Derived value 3.35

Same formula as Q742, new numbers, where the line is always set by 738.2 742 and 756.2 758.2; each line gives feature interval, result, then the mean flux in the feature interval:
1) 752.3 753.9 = 0.01 nm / 3.39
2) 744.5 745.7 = 0.09 nm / 3.17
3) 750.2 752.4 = 0.09 nm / 3.27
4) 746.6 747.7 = 0.10 nm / 3.12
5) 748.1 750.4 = 0.04 nm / 3.37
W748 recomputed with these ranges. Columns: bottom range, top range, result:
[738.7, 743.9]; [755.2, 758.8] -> 1.01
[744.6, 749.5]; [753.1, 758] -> 1.07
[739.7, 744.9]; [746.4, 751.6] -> 0.96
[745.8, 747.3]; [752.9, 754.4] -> 1.13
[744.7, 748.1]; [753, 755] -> 1.10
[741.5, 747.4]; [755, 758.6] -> 1.05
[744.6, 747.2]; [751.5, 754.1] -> 1.09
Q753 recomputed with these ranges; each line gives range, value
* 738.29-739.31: 3.34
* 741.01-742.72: 3.45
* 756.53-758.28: 3.41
